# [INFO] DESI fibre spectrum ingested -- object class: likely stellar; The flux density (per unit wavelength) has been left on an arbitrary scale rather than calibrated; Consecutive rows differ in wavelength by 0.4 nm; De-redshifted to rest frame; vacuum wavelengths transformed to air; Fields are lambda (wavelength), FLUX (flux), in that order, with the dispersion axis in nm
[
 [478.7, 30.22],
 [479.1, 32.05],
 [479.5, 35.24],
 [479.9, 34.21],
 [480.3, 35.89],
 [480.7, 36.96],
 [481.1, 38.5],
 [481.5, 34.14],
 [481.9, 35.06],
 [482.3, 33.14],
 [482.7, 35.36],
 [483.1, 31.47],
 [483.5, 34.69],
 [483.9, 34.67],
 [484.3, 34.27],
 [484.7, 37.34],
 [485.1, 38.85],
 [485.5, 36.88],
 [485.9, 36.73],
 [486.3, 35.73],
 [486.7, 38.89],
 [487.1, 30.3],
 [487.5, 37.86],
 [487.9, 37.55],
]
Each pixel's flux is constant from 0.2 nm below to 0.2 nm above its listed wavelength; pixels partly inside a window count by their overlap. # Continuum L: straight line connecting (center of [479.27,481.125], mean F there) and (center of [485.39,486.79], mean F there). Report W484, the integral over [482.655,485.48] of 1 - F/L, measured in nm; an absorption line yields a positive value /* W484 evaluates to 0.10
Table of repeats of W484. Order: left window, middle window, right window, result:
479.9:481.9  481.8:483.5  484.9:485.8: 0.13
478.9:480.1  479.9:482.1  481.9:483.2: -0.14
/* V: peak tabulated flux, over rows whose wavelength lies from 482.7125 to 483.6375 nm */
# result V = 34.69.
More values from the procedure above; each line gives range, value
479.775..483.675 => 38.5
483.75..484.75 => 37.34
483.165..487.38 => 38.89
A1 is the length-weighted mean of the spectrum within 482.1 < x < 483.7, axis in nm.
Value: 33.7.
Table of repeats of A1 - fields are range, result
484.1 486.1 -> 36.8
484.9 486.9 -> 37.4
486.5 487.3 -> 34.6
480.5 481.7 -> 36.5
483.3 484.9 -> 35.2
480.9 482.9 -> 35.2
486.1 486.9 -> 37.3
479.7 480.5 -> 35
